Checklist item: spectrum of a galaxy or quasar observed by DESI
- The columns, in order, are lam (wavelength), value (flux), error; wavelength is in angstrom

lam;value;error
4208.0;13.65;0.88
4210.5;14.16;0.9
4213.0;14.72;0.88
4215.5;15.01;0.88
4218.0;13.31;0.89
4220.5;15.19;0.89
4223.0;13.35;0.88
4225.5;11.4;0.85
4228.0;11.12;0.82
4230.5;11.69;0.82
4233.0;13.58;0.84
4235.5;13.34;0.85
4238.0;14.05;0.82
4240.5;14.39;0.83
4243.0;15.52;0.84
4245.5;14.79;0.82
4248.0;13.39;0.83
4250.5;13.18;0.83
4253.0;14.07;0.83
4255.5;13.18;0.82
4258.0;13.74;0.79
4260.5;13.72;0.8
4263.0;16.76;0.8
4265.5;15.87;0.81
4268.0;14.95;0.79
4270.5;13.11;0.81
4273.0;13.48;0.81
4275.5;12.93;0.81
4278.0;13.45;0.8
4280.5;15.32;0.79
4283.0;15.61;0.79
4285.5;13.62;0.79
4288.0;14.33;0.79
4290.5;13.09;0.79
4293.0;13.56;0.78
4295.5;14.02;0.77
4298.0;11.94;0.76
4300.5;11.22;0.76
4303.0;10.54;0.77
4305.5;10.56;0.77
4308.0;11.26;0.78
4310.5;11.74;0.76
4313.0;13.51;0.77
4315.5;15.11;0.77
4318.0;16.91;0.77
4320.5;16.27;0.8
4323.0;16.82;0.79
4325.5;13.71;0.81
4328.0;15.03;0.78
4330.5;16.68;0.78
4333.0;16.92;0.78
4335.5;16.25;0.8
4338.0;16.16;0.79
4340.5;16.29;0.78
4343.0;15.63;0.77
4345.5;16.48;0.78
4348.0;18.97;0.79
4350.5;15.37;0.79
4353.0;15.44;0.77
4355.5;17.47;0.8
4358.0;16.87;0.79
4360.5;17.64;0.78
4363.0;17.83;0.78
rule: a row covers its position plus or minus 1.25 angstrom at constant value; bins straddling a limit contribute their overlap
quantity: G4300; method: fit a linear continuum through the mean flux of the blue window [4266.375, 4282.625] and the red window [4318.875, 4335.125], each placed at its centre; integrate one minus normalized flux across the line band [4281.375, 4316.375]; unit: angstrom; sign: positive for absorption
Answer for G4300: 4.7 angstrom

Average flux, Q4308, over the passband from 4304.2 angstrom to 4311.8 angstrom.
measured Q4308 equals 11.2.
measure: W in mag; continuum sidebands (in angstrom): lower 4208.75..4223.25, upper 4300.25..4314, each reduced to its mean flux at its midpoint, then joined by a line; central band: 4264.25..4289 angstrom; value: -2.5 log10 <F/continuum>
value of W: -0.15 mag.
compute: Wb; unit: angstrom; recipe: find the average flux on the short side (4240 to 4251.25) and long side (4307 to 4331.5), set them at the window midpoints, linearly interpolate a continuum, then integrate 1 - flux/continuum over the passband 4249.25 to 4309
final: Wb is 4.09 angstrom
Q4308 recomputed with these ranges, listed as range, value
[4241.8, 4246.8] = 15.1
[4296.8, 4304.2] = 11.2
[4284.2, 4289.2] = 14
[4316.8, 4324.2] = 16.7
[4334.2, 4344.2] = 16.1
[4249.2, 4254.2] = 13.6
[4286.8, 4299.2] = 13.4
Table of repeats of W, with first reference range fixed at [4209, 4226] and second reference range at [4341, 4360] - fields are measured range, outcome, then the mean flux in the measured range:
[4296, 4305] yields 0.34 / 11.4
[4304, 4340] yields 0.09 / 14.8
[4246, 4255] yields 0.08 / 13.6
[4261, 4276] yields 0.03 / 14.6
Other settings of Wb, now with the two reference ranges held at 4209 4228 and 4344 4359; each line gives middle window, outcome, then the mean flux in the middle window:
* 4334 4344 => 0.2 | 16.1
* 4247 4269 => 0.4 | 14.3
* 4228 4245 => 0.6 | 13.6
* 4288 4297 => 1.0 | 13.6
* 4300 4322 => 3.8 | 13.1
